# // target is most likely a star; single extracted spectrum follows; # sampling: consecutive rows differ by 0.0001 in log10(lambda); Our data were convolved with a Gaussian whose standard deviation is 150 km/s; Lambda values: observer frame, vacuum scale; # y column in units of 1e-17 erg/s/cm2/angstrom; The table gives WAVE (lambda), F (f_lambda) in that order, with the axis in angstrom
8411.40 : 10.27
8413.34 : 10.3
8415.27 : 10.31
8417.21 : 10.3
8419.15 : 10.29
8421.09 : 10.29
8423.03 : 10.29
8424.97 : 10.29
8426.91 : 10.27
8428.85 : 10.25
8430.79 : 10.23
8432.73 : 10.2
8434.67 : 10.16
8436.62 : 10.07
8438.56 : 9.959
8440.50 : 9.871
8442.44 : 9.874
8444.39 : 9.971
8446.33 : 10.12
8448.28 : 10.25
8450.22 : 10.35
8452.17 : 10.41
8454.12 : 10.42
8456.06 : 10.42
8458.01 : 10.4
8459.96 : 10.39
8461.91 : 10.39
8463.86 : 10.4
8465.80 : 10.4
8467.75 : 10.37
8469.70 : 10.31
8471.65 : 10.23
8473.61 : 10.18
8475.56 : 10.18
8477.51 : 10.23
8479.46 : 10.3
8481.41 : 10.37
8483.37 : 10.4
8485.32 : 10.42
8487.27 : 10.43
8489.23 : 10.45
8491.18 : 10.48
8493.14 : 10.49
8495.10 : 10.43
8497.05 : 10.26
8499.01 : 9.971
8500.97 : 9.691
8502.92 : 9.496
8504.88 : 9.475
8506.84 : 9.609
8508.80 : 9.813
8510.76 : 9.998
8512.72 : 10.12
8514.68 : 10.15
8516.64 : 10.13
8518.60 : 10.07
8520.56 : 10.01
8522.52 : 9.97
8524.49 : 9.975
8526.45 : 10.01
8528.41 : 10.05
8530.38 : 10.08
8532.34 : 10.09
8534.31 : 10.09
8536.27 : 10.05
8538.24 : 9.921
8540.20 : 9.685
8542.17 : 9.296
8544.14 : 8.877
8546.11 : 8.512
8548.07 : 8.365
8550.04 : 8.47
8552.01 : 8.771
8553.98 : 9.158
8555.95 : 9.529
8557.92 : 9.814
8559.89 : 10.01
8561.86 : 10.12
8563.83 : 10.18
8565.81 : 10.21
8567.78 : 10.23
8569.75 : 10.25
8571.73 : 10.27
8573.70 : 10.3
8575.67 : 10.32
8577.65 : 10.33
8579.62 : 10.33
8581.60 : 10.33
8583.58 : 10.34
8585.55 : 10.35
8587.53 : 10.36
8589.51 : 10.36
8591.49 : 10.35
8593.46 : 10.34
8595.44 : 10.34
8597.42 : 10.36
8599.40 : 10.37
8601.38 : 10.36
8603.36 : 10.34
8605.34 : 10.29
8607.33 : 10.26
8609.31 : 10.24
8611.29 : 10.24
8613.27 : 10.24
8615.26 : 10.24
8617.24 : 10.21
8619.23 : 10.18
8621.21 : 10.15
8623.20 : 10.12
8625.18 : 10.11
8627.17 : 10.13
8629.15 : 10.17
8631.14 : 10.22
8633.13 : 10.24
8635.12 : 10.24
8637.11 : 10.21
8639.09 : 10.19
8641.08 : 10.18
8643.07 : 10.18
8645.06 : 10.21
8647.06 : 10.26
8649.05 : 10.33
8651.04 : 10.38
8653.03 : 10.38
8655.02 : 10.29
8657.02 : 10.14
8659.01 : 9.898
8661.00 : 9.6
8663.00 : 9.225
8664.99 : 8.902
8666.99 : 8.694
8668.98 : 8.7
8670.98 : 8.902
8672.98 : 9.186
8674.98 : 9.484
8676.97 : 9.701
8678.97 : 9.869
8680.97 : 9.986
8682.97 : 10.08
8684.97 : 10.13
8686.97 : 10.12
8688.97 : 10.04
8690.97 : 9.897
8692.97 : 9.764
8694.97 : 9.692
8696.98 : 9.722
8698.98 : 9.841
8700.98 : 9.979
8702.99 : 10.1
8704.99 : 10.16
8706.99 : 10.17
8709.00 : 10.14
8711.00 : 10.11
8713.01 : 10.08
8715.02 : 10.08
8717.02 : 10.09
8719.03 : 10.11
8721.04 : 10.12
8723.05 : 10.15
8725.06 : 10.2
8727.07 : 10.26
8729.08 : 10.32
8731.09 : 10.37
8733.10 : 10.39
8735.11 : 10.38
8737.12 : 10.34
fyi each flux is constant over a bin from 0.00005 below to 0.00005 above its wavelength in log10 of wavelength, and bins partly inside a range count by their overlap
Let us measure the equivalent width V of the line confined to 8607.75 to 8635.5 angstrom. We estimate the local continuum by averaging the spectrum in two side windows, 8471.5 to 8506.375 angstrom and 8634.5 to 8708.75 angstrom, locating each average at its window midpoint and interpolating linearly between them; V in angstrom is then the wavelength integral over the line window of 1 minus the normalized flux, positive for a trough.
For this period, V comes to -0.69 angstrom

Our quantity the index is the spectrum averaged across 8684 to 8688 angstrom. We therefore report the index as 10.1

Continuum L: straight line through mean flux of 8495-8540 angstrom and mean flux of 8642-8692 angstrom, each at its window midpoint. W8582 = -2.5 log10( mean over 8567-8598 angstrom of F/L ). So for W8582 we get -0.05 mag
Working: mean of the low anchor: 9.96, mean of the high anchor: 9.78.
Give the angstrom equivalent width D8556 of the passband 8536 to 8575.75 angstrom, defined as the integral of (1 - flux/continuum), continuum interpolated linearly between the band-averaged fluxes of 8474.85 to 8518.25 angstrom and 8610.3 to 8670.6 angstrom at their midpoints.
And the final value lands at 1.83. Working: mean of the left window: 10.1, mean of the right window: 10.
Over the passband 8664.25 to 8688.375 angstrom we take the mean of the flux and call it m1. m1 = 9.49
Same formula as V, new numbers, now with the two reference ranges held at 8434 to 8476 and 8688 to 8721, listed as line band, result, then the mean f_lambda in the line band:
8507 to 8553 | 2.2 angstrom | 9.67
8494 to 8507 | 0.4 angstrom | 9.87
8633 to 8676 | 1.1 angstrom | 9.8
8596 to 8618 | -0.4 angstrom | 10.3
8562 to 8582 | -0.3 angstrom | 10.3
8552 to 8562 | 0.5 angstrom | 9.6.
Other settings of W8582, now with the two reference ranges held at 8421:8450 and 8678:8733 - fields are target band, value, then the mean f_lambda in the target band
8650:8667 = 0.03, 9.79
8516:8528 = 0.01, 10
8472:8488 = -0.02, 10.3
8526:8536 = 0.01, 10.1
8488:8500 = -0.02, 10.3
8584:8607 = -0.03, 10.3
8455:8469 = -0.03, 10.4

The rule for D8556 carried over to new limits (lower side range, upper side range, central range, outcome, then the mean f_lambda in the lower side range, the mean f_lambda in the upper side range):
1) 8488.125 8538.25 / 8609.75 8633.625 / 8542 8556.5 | 1.81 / 10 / 10.2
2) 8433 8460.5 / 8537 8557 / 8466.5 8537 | -4.05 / 10.2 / 9.07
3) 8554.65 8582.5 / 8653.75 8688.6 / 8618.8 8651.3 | -1.37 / 10.1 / 9.6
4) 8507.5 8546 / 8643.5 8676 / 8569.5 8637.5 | -3.58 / 9.88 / 9.67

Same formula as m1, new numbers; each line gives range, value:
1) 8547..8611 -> 10.1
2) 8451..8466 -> 10.4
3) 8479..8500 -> 10.4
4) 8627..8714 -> 9.91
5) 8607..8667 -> 10.1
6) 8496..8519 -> 9.9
